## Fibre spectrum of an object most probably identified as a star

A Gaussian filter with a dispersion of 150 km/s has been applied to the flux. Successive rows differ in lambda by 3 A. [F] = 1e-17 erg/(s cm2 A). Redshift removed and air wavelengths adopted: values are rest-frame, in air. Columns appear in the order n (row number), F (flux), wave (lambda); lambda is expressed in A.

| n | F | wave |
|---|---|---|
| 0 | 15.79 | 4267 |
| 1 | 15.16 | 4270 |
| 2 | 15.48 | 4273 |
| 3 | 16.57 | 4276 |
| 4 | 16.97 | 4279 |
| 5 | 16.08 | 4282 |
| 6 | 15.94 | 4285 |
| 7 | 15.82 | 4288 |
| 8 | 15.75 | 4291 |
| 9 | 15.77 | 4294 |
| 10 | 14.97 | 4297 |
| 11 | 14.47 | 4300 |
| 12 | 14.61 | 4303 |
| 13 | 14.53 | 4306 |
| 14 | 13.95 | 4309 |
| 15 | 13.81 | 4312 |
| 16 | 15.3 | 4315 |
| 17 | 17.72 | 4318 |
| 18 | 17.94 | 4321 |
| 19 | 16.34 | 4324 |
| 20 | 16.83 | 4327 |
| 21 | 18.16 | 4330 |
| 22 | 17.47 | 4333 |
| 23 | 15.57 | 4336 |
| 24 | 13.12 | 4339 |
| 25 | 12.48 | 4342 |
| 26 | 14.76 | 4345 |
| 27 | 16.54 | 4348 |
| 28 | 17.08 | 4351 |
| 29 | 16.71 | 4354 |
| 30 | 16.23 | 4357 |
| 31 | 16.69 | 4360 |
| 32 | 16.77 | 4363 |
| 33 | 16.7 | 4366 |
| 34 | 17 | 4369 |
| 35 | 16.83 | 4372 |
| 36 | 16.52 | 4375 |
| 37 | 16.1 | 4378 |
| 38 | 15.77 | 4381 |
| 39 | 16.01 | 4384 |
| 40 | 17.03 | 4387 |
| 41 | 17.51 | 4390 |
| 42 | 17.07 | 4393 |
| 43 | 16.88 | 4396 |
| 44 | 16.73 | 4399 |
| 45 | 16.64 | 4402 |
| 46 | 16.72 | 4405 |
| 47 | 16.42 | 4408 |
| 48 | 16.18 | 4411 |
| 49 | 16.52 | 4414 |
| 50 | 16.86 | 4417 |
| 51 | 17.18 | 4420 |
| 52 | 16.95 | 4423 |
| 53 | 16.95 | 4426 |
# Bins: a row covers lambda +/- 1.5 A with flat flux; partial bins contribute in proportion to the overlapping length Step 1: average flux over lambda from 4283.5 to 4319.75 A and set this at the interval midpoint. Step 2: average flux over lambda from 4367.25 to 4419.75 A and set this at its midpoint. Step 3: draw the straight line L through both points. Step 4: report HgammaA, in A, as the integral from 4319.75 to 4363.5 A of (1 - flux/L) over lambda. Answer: -0.9 A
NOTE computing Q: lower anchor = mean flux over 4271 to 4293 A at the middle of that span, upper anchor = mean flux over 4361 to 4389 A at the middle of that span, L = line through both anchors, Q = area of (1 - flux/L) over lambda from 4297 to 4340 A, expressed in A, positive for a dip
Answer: 1.4 A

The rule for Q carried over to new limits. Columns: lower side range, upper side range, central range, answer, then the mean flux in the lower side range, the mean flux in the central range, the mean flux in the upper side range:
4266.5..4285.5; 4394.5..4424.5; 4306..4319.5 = 0.90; 16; 15.1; 16.7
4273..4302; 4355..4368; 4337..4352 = 1.54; 15.8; 14.7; 16.6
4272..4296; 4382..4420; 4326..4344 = 0.86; 16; 15.5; 16.7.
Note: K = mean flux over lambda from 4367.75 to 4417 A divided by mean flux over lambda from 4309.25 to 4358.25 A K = 1.0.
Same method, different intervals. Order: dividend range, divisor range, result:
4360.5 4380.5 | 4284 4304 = 1.08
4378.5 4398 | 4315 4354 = 1.03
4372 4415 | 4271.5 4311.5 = 1.08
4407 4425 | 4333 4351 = 1.12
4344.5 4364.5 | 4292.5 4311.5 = 1.12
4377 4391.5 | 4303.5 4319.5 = 1.10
